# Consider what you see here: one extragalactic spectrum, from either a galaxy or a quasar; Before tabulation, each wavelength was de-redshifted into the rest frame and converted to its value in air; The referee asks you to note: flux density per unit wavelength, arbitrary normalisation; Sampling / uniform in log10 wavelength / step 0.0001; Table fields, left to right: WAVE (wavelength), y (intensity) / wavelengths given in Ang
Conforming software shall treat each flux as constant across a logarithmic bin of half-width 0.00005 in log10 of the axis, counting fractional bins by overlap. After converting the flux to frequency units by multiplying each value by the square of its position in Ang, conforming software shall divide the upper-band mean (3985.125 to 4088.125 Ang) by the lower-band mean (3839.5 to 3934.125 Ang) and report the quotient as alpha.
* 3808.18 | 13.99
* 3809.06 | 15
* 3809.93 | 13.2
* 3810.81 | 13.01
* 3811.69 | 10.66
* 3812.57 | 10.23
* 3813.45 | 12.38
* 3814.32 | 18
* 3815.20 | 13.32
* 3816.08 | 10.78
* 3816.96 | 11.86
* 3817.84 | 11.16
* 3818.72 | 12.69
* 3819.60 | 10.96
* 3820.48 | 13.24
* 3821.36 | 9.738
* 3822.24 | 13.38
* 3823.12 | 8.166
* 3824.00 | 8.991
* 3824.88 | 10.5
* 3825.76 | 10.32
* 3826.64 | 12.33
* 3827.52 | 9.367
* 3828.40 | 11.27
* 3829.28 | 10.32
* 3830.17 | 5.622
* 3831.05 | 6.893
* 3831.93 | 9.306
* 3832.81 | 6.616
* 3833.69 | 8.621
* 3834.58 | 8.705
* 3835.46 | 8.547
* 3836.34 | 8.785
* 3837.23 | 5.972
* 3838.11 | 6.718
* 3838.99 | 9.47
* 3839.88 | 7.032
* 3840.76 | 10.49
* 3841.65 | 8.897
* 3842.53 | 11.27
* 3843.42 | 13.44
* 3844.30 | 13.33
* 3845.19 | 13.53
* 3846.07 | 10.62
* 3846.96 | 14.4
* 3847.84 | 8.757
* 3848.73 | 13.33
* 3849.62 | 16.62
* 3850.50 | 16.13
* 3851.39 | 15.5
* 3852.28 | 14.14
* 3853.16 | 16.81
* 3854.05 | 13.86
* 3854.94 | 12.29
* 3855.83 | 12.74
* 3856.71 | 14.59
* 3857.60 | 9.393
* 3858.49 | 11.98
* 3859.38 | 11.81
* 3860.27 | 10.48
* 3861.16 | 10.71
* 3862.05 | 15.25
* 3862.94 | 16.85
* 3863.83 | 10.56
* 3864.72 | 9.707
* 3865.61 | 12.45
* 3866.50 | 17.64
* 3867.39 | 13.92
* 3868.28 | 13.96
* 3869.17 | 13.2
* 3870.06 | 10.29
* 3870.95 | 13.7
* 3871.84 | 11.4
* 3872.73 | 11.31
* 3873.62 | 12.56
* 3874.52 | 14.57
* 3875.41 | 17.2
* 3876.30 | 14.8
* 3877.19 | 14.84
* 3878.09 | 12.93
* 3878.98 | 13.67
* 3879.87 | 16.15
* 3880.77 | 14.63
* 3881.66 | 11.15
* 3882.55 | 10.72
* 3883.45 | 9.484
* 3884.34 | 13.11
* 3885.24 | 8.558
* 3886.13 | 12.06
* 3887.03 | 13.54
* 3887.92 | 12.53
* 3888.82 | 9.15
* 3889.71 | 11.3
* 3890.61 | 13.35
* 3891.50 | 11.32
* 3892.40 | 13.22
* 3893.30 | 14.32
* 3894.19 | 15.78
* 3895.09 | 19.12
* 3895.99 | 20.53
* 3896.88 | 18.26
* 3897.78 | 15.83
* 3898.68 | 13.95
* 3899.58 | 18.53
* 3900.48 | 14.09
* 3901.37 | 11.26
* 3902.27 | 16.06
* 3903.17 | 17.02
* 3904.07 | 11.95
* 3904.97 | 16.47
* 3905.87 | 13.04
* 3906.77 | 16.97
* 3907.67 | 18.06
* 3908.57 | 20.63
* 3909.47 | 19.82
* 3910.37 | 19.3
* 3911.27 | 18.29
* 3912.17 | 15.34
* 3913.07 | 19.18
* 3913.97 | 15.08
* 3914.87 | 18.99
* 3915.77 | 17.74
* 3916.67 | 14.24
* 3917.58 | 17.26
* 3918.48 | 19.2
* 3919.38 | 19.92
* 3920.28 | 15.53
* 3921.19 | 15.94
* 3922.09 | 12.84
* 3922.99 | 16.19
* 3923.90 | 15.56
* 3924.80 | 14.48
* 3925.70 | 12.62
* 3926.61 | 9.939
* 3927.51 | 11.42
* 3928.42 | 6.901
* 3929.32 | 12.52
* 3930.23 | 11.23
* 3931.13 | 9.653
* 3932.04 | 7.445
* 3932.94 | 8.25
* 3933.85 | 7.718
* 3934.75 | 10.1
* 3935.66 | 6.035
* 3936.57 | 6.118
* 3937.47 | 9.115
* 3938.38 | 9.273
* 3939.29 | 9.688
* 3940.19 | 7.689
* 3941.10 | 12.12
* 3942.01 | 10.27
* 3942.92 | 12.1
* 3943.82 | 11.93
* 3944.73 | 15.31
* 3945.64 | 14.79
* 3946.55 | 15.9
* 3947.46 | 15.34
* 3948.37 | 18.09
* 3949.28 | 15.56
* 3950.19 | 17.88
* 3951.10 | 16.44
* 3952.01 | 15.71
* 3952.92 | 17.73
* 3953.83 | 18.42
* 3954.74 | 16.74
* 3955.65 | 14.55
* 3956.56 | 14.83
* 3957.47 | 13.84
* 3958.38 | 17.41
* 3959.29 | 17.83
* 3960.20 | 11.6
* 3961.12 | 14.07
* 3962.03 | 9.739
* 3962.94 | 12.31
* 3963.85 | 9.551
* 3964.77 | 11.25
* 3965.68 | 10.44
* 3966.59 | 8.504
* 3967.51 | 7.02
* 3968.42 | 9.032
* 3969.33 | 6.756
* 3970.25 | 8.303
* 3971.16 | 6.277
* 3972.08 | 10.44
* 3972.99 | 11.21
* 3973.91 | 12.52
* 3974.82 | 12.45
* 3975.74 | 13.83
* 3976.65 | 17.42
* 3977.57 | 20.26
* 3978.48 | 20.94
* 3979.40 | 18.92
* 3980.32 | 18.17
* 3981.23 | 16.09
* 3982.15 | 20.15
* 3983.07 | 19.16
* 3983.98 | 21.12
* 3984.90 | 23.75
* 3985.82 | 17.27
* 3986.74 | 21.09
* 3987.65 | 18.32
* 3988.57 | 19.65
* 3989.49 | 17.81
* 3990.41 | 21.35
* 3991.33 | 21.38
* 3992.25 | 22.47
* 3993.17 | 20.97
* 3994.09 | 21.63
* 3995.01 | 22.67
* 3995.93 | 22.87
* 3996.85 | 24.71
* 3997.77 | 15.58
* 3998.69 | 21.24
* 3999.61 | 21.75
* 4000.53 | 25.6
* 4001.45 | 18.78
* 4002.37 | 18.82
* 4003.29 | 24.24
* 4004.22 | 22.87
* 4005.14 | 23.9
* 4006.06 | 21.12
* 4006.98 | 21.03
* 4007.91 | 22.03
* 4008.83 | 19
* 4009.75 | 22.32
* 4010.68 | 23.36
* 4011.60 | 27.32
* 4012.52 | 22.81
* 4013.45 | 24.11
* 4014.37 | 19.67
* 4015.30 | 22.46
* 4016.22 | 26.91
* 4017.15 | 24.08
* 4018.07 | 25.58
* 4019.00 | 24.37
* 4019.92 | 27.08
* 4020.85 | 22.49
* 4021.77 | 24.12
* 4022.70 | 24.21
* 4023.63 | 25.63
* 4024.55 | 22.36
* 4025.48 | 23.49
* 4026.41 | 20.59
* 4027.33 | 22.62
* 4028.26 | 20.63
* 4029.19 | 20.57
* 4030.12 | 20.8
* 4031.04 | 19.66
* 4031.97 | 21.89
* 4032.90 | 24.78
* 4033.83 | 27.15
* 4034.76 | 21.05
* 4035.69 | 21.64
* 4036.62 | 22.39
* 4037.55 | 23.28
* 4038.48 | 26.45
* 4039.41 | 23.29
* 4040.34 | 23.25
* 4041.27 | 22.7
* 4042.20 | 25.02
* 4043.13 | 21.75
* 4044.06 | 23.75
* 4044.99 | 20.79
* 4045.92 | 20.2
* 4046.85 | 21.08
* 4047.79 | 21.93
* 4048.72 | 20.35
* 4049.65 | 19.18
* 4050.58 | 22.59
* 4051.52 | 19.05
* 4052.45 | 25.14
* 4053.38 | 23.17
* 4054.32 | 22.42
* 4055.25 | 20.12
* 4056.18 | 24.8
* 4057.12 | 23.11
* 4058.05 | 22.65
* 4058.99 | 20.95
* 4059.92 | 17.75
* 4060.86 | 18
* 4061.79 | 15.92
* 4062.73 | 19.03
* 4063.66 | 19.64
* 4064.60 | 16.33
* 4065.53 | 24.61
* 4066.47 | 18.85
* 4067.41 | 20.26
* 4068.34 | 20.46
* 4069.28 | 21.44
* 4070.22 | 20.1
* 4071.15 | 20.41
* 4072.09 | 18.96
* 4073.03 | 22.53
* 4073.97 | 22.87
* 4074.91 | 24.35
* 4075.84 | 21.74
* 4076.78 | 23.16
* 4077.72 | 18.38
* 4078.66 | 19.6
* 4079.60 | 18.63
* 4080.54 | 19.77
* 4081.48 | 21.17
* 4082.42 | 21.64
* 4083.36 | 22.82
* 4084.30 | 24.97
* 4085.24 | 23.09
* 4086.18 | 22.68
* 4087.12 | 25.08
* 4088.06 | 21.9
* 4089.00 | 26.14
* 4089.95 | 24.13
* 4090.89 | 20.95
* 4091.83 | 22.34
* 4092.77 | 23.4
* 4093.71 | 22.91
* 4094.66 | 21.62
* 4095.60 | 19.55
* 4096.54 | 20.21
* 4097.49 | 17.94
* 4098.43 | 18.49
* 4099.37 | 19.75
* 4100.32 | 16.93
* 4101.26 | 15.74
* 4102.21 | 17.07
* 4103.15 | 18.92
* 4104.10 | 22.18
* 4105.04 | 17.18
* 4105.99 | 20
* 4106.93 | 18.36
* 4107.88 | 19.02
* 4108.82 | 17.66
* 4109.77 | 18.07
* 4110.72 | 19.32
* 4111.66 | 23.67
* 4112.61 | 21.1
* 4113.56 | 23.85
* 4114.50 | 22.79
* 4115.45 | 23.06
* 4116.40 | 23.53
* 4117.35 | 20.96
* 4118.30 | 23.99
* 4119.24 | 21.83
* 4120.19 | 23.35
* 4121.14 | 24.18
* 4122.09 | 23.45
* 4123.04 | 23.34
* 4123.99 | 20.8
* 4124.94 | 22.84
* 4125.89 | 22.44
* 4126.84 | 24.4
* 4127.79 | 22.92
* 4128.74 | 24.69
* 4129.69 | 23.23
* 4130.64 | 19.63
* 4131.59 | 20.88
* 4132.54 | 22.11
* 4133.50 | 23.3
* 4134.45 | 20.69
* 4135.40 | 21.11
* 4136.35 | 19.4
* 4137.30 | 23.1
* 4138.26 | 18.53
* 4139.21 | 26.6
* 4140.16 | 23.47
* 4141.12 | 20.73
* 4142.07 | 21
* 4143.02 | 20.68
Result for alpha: 1.7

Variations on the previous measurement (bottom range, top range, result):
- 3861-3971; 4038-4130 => 1.72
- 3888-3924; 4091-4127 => 1.45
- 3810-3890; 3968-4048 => 1.90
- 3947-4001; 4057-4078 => 1.31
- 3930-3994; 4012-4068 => 1.62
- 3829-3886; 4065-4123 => 2.00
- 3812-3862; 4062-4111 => 2.08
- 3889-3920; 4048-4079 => 1.39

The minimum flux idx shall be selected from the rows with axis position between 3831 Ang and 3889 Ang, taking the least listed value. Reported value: 5.972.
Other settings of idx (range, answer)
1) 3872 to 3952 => 6.035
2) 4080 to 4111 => 15.74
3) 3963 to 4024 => 6.277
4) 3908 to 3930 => 6.901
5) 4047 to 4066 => 15.92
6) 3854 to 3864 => 9.393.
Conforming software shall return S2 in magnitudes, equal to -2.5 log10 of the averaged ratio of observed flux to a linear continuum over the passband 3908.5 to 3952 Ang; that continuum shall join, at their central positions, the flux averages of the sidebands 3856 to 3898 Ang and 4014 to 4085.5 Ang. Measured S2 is 0.162 mag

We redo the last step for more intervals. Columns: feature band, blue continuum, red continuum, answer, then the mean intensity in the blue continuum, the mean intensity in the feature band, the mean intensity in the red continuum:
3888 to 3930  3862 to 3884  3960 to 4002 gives -0.07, 13.3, 15.4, 16.5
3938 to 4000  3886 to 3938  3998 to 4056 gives 0.18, 14.2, 15.6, 22.6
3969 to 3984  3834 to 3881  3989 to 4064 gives 0.29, 12.5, 14.8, 22.2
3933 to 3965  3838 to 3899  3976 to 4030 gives 0.37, 13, 13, 21.7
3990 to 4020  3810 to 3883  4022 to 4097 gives -0.17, 11.9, 22.5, 21.8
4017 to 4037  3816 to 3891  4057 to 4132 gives -0.24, 11.8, 23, 21.1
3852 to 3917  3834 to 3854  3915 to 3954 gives -0.17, 11.5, 14.3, 13.1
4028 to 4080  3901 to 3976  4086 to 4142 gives -0.15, 13.4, 21.4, 21.5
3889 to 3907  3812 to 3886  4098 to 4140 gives -0.11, 11.8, 15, 21.3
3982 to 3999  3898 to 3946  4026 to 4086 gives -0.17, 13.7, 20.7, 21.5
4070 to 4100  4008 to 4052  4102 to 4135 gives 0.02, 22.8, 21.6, 21.6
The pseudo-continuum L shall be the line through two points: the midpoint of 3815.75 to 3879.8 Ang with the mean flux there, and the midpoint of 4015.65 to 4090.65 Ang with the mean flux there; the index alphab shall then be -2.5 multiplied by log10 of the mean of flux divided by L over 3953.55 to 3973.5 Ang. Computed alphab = 0.43 mag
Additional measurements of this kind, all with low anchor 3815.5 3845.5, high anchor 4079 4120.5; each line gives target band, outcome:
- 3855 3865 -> -0.099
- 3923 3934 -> 0.265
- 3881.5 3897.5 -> -0.071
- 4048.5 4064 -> -0.085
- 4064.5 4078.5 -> -0.061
